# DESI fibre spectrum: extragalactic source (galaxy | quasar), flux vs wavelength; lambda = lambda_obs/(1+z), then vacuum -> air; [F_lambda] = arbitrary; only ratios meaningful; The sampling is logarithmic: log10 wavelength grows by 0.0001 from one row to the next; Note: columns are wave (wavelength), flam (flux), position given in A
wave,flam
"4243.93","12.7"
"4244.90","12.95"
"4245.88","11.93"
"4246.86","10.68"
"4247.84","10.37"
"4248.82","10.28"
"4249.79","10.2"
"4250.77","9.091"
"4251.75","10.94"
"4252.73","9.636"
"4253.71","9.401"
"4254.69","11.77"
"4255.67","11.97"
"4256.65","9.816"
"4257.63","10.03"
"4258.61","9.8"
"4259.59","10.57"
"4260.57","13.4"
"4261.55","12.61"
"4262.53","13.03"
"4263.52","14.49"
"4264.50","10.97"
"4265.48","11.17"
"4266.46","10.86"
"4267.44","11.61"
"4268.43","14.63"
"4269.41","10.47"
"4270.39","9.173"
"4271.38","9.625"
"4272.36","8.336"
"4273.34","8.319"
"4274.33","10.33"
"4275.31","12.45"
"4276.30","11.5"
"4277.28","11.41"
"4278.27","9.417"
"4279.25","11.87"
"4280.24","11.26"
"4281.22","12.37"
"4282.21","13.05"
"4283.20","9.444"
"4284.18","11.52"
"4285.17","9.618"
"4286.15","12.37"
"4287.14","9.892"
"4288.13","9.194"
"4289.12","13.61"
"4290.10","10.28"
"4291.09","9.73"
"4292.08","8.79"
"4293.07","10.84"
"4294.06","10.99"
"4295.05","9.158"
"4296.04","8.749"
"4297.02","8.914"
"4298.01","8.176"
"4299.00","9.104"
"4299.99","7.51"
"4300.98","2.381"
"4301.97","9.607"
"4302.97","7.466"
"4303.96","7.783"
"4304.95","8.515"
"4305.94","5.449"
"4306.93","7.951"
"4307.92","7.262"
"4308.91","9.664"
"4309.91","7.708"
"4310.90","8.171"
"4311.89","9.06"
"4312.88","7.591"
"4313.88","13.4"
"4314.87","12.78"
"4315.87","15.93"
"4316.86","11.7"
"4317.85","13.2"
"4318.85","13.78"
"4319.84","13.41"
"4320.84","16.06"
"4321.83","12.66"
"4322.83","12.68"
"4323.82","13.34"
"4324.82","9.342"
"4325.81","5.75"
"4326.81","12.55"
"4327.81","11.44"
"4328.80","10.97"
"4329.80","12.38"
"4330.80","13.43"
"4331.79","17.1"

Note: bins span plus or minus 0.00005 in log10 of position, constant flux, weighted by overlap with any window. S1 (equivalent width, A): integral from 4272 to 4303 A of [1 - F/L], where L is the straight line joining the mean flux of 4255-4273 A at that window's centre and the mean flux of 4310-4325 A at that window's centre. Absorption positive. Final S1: 4.4 A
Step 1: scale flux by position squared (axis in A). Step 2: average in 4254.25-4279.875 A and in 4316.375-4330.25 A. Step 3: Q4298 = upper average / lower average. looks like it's 1.11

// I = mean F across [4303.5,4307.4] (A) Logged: 7.43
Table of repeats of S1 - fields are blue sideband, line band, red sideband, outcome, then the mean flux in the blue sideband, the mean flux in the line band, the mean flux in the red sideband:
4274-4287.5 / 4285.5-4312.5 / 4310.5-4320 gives 6.4 A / 11.2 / 8.83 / 11.9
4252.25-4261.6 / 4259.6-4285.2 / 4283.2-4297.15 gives -1.7 A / 10.8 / 11.3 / 10.3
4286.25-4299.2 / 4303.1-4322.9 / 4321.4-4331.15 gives 0.4 A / 9.89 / 10.6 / 11.4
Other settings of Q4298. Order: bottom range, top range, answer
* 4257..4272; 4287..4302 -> 0.81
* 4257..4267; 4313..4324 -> 1.17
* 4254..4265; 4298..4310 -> 0.66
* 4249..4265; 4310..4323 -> 1.13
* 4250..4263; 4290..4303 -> 0.81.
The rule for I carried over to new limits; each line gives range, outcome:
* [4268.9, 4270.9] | 9.87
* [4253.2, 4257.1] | 10.7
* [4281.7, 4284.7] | 11.3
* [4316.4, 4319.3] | 12.9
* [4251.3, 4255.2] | 10.4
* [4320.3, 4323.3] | 13.8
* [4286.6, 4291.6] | 10.5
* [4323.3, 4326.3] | 9.54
